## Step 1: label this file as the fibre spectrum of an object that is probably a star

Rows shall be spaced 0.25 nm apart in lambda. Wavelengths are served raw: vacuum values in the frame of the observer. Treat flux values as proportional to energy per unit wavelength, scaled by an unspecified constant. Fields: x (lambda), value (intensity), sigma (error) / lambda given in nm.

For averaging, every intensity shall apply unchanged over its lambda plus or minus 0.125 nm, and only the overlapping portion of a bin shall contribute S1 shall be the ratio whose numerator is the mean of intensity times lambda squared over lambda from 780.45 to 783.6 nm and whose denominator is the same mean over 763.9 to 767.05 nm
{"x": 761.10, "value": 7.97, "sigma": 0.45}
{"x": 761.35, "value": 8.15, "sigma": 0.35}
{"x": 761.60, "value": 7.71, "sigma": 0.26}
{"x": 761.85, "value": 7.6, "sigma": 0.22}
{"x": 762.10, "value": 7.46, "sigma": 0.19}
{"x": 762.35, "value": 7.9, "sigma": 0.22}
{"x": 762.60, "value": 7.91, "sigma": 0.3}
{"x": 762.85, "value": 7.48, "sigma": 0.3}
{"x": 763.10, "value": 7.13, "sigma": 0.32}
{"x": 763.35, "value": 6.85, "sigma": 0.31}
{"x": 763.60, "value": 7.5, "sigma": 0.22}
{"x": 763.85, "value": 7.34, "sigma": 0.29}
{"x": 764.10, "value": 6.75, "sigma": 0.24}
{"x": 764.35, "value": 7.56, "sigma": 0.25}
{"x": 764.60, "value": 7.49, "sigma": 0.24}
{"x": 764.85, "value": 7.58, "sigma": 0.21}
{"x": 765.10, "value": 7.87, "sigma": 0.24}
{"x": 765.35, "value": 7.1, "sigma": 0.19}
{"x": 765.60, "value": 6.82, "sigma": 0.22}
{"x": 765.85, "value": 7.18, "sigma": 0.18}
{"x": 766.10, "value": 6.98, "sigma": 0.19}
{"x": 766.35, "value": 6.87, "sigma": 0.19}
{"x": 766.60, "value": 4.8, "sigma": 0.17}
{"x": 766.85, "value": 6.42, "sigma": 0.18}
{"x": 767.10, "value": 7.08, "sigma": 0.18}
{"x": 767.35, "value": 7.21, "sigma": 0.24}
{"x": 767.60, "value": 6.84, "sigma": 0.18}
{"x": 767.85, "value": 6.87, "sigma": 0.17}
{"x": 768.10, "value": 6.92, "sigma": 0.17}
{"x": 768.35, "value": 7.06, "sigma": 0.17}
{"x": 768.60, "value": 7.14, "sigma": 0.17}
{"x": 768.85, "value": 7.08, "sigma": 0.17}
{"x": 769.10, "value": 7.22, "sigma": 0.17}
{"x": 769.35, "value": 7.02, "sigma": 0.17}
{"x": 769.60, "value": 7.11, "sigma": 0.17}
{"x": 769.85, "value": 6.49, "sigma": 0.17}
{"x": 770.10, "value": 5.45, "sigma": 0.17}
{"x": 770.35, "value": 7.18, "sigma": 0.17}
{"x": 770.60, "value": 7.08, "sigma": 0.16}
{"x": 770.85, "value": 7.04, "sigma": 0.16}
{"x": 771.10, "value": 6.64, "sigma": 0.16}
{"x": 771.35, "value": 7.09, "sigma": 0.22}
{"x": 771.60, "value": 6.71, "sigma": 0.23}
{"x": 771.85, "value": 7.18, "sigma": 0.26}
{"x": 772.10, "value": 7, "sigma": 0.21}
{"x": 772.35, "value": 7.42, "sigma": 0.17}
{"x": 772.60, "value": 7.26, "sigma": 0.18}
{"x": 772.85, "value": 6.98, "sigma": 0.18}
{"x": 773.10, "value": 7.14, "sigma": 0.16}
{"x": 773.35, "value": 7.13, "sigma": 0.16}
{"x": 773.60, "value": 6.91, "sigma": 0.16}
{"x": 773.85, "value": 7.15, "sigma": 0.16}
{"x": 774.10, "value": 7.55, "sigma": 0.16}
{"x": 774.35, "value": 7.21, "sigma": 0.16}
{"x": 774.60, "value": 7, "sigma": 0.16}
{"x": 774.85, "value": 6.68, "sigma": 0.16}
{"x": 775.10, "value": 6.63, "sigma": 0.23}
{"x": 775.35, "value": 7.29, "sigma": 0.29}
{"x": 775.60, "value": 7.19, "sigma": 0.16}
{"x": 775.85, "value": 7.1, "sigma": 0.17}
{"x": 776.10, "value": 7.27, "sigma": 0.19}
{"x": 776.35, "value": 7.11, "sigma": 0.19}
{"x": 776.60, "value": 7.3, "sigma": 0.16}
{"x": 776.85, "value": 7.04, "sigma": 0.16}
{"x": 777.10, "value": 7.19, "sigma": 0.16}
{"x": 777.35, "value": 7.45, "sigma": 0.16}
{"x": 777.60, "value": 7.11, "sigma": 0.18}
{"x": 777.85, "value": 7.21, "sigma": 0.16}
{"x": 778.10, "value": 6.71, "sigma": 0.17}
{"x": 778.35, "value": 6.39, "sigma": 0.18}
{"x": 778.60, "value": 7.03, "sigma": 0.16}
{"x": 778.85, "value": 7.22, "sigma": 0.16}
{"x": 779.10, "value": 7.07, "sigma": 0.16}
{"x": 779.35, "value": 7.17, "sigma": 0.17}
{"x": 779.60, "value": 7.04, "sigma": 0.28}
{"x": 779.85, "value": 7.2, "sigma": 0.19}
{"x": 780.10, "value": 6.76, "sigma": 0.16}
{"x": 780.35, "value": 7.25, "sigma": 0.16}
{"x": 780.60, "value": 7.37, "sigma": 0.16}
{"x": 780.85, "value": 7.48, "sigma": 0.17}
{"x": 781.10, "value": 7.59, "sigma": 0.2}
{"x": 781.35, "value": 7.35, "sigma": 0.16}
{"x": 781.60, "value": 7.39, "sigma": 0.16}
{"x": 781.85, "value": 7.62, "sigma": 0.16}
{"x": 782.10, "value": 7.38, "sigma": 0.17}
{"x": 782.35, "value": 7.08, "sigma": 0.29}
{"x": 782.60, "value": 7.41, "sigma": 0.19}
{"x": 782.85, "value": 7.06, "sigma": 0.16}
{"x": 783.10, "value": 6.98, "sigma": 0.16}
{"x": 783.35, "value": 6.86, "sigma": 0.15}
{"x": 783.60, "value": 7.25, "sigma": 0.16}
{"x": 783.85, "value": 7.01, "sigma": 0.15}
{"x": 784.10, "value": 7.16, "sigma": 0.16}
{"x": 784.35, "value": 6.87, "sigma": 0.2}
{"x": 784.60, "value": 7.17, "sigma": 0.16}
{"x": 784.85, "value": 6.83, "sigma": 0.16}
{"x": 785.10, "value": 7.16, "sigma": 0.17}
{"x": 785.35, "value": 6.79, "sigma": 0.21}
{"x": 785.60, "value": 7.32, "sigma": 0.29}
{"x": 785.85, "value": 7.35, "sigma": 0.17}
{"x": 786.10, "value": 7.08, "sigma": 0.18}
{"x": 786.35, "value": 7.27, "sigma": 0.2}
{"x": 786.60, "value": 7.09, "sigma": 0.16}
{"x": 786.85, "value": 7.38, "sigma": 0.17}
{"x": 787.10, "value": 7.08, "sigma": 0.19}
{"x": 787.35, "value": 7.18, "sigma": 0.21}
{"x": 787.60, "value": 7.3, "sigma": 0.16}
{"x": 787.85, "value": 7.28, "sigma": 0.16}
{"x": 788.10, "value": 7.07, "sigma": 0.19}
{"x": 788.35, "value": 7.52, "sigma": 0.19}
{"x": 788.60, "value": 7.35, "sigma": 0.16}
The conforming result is 1.1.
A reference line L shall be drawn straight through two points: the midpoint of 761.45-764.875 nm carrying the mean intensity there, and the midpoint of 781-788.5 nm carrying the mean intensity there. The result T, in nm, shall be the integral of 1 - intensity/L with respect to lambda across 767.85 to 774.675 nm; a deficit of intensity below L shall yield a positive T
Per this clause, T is 0.324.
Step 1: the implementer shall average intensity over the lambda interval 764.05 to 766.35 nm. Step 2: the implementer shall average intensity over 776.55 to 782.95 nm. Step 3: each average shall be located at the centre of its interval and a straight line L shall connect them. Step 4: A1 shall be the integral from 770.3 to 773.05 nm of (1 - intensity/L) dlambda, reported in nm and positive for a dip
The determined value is 0.07 nm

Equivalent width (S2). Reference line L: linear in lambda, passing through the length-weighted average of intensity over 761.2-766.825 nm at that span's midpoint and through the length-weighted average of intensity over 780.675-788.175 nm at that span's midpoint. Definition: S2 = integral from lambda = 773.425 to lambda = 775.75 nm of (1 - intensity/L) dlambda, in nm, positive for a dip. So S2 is 0.05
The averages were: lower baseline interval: 7.26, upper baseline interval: 7.2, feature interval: 7.07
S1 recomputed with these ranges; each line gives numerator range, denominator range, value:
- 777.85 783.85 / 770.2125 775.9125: 1.03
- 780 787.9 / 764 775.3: 1.07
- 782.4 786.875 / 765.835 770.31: 1.10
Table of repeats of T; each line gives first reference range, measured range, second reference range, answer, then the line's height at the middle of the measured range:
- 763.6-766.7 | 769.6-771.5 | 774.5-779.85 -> 0.09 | 7.06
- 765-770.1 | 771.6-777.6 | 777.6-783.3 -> -0.09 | 7.03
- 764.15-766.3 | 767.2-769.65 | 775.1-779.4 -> 0.06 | 7.24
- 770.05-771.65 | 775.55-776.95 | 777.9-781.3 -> -0.04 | 6.99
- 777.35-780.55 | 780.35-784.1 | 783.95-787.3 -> -0.10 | 7.08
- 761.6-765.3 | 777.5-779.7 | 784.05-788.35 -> 0.08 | 7.25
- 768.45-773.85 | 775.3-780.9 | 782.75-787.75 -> -0.07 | 7.04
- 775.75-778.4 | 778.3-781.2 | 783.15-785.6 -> -0.03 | 7.07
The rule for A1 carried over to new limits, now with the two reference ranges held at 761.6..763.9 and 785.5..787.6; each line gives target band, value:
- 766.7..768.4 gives 0.13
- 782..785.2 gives 0.07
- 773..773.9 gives 0.04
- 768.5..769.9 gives 0.07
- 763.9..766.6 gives 0.12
